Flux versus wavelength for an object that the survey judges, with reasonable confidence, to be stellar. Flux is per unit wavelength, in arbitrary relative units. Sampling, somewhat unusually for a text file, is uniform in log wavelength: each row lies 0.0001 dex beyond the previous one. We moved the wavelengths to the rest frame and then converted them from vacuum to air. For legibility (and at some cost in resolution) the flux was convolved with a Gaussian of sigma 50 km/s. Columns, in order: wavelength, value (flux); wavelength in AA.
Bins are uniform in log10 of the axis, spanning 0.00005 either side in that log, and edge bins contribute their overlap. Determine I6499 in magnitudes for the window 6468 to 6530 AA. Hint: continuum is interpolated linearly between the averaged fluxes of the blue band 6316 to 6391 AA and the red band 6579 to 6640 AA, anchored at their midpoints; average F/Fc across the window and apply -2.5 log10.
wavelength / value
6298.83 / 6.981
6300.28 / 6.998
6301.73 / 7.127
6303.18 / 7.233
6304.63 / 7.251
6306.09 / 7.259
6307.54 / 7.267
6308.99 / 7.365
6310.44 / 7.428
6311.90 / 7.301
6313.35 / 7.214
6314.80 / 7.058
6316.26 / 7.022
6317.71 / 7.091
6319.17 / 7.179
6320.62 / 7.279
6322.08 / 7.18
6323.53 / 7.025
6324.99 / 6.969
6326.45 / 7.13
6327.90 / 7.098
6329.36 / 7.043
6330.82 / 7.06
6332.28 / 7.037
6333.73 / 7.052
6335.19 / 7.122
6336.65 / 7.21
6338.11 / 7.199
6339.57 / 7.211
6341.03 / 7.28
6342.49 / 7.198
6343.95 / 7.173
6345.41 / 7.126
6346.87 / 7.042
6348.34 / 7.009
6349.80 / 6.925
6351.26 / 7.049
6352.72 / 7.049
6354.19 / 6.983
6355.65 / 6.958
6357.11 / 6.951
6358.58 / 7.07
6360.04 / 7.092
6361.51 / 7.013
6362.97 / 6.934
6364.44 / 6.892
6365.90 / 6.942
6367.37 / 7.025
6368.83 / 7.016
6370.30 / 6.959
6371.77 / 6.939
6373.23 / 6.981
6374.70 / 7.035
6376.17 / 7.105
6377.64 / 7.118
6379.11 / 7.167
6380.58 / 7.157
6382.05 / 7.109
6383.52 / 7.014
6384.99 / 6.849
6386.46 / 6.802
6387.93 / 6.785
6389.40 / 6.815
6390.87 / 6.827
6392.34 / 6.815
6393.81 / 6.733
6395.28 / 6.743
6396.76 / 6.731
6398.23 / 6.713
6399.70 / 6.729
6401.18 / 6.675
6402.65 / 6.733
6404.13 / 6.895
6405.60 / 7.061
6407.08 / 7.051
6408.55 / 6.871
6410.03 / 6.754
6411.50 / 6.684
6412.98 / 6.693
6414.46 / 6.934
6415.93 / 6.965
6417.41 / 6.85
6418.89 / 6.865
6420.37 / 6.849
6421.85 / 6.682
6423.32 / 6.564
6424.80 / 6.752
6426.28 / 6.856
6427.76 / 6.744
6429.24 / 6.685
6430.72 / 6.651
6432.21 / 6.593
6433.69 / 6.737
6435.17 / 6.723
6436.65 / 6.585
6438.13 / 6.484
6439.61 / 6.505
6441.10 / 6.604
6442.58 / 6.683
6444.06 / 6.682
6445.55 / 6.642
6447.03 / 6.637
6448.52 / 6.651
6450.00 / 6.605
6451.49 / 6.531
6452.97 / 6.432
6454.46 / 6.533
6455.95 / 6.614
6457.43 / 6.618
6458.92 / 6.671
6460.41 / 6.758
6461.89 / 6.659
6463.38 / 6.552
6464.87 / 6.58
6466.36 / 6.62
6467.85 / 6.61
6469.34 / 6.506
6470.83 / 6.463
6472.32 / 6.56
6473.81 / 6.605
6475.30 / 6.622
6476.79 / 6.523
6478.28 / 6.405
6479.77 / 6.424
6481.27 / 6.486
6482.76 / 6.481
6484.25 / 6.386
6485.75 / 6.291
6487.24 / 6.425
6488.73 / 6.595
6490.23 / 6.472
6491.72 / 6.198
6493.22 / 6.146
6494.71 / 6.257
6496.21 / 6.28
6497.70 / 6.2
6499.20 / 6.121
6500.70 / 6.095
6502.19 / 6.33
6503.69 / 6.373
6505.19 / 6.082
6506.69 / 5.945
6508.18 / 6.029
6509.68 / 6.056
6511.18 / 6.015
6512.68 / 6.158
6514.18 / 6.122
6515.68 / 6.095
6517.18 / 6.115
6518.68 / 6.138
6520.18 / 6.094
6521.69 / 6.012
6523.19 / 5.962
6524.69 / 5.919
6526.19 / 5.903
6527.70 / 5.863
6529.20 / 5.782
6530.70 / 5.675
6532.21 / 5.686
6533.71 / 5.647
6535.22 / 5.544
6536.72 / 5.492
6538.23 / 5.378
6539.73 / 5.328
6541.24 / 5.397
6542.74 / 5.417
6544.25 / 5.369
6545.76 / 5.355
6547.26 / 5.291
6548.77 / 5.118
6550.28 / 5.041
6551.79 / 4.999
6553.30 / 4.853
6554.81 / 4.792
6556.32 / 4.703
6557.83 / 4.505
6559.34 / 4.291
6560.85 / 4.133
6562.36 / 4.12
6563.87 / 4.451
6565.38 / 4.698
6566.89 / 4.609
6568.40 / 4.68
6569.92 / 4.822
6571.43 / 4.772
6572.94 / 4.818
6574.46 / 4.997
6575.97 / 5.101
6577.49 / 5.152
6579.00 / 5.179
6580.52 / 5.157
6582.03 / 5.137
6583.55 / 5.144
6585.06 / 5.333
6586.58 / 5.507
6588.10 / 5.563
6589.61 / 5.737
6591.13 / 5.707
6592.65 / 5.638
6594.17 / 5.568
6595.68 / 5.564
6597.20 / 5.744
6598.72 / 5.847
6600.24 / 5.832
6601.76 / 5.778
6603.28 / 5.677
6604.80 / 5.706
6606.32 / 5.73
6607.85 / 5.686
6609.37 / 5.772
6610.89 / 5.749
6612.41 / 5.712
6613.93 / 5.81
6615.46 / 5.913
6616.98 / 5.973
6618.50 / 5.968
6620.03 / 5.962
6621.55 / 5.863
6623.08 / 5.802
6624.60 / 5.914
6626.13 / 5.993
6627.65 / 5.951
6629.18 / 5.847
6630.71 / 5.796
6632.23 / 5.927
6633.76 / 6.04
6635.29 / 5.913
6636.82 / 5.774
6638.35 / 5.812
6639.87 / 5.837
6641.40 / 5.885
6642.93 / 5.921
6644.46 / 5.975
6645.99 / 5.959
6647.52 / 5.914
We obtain 0.01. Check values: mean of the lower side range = 7.05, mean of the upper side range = 5.73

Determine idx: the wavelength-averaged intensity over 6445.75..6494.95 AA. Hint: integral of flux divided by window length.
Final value 6.52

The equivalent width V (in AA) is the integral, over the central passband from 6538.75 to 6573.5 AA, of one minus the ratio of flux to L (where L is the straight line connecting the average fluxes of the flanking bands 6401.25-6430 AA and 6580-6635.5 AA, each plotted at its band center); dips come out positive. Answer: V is 6.75 AA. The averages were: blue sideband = 6.81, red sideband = 5.73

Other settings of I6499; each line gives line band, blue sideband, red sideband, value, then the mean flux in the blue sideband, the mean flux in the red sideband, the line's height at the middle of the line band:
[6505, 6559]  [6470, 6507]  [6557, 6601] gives 0.03 mag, 6.36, 5.1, 5.75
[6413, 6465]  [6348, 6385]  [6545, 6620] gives -0.04 mag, 7.02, 5.26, 6.43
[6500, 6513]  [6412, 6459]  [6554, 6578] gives -0.10 mag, 6.68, 4.66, 5.58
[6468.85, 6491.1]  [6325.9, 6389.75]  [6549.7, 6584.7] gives -0.13 mag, 7.04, 4.79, 5.73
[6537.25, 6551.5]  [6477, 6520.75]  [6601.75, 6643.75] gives 0.15 mag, 6.24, 5.85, 6.1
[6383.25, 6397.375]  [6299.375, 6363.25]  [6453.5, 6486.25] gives 0.01 mag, 7.12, 6.54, 6.87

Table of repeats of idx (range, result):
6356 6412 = 6.92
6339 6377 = 7.04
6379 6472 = 6.73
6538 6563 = 4.94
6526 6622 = 5.34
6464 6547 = 6.1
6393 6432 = 6.78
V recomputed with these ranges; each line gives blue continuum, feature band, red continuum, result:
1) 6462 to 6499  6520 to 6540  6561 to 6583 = -0.6 AA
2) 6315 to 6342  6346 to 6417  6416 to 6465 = -0.2 AA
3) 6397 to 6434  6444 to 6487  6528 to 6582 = -2.8 AA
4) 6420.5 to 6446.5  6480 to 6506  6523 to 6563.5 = -1.9 AA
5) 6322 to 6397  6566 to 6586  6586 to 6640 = 3.3 AA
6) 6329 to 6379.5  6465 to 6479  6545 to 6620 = -1.0 AA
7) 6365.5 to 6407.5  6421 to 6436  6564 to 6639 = -0.1 AA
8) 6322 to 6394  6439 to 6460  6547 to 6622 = -0.9 AA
